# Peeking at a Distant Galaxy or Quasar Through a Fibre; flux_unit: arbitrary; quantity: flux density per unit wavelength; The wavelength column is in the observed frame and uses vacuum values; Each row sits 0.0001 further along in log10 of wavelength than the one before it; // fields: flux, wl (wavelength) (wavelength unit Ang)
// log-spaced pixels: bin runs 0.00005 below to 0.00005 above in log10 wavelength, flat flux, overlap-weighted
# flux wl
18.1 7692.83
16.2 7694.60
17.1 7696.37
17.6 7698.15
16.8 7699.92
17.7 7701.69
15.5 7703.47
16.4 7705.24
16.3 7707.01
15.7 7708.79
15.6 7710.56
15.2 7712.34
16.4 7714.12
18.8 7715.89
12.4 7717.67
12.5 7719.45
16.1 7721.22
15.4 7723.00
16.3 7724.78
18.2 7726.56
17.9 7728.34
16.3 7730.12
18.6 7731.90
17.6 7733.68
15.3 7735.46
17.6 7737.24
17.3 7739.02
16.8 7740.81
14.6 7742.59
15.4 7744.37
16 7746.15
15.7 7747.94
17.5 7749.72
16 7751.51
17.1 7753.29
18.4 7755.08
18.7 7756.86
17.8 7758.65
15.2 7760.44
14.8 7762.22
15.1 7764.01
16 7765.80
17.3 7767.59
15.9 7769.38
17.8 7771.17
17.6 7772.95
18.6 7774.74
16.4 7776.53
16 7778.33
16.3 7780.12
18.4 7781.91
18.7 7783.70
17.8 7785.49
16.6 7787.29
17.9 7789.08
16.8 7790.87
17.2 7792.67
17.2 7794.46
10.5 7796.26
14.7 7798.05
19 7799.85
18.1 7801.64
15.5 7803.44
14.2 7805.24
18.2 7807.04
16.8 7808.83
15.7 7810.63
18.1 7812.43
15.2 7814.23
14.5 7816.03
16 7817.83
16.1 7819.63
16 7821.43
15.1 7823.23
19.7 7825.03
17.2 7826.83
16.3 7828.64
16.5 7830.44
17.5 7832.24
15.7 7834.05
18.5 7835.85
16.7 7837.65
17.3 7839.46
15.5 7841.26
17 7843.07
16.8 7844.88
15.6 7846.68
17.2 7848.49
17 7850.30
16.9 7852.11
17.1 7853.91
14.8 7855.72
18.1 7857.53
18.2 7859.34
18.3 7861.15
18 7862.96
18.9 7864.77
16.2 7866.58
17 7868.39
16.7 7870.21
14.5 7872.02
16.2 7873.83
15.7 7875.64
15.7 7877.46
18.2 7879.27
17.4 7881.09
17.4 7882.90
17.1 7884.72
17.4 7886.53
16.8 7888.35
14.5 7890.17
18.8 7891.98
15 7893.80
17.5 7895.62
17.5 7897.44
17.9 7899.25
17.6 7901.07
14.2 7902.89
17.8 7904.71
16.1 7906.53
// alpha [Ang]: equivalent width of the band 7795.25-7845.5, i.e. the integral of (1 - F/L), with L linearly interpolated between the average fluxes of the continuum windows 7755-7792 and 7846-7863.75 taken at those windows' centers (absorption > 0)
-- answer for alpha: 2.1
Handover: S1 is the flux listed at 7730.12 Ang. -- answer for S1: 16.3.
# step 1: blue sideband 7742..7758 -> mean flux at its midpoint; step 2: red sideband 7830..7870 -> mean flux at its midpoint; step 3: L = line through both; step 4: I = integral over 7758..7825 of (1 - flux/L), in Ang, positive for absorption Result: 1.3 Ang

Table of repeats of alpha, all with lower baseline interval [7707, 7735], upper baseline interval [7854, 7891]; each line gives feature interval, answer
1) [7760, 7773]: 0.18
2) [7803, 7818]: 0.49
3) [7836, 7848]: 0.07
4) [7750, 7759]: -0.69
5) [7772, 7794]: -1.19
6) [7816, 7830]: 0.13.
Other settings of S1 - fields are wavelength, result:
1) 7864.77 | 18.9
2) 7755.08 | 18.4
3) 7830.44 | 16.5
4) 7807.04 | 18.2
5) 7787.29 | 16.6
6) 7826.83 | 17.2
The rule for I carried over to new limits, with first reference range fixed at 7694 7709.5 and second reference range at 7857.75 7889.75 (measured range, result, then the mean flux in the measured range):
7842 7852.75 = 0.1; 16.7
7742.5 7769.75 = 0.5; 16.4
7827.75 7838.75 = 0.0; 16.9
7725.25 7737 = -0.4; 17.3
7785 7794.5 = -0.2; 17.2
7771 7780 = -0.2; 17.2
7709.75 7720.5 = 1.0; 15.2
